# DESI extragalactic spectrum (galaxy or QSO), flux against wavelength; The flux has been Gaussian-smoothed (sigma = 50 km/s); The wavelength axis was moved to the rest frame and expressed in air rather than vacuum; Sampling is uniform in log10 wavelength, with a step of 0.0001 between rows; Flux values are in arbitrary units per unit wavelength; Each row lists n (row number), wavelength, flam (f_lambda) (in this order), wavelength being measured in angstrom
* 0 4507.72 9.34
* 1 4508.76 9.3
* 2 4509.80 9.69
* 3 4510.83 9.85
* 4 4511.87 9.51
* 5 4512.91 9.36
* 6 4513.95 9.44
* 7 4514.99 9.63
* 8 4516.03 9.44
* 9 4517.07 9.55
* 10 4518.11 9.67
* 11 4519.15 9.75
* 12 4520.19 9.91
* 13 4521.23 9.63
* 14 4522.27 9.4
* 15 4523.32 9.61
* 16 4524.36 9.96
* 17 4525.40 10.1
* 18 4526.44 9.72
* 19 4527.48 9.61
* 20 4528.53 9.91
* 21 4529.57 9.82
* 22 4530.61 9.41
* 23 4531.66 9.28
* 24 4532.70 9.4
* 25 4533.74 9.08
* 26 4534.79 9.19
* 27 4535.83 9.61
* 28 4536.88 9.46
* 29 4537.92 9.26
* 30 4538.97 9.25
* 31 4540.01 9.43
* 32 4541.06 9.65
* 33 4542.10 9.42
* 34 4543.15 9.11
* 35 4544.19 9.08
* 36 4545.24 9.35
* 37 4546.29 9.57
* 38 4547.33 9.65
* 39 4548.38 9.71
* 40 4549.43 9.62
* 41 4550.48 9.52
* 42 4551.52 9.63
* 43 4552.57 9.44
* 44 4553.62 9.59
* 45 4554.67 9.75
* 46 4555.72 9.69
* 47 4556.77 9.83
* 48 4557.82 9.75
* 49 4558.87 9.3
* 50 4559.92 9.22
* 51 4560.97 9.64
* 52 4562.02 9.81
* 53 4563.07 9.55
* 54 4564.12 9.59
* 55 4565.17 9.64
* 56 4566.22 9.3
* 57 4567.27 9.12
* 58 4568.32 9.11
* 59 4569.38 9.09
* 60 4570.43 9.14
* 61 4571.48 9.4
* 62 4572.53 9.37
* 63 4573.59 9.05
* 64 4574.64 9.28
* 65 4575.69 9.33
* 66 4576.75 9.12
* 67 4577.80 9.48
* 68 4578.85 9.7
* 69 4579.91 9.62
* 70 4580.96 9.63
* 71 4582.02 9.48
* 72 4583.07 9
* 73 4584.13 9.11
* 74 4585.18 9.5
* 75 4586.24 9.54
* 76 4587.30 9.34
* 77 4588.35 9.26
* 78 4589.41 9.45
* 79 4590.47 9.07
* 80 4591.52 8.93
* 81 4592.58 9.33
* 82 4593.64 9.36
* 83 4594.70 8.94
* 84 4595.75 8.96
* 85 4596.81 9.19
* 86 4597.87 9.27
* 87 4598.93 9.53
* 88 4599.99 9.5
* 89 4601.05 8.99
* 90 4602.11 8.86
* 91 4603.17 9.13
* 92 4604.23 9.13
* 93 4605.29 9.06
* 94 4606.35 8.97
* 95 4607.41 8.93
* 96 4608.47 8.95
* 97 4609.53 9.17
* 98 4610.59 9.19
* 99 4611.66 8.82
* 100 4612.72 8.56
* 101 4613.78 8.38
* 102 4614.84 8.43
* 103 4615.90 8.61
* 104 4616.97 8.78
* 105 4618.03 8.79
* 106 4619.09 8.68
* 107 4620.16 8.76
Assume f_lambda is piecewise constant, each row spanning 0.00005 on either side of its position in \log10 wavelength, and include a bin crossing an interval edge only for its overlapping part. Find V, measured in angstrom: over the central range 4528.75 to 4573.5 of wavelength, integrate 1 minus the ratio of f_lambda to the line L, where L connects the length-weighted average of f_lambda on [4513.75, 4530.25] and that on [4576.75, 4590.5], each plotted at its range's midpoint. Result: 0.5 angstrom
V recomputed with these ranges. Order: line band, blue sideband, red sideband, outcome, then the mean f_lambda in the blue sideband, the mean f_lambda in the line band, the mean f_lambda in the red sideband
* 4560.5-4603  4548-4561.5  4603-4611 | 0.0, 9.59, 9.31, 9.07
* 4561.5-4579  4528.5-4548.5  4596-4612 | -0.2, 9.42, 9.35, 9.11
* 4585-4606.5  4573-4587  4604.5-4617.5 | -0.3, 9.37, 9.2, 8.83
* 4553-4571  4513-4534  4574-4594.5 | -0.1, 9.62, 9.48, 9.34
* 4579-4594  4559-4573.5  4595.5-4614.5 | -0.2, 9.37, 9.34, 9.03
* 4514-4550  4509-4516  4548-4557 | 0.2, 9.56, 9.53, 9.63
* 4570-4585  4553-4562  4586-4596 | 0.0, 9.6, 9.35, 9.22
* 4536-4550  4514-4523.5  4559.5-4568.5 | 0.1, 9.61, 9.43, 9.47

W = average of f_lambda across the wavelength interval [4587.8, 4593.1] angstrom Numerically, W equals 9.22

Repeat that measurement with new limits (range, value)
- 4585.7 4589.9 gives 9.39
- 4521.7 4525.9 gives 9.76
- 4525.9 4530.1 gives 9.77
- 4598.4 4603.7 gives 9.2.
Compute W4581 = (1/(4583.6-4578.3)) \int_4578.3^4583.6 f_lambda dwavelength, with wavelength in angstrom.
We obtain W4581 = 9.49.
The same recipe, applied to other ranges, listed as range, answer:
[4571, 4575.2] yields 9.28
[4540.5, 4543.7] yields 9.4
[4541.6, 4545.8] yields 9.23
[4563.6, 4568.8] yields 9.36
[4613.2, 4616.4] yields 8.49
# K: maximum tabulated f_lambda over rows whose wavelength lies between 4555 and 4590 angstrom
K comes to 9.83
